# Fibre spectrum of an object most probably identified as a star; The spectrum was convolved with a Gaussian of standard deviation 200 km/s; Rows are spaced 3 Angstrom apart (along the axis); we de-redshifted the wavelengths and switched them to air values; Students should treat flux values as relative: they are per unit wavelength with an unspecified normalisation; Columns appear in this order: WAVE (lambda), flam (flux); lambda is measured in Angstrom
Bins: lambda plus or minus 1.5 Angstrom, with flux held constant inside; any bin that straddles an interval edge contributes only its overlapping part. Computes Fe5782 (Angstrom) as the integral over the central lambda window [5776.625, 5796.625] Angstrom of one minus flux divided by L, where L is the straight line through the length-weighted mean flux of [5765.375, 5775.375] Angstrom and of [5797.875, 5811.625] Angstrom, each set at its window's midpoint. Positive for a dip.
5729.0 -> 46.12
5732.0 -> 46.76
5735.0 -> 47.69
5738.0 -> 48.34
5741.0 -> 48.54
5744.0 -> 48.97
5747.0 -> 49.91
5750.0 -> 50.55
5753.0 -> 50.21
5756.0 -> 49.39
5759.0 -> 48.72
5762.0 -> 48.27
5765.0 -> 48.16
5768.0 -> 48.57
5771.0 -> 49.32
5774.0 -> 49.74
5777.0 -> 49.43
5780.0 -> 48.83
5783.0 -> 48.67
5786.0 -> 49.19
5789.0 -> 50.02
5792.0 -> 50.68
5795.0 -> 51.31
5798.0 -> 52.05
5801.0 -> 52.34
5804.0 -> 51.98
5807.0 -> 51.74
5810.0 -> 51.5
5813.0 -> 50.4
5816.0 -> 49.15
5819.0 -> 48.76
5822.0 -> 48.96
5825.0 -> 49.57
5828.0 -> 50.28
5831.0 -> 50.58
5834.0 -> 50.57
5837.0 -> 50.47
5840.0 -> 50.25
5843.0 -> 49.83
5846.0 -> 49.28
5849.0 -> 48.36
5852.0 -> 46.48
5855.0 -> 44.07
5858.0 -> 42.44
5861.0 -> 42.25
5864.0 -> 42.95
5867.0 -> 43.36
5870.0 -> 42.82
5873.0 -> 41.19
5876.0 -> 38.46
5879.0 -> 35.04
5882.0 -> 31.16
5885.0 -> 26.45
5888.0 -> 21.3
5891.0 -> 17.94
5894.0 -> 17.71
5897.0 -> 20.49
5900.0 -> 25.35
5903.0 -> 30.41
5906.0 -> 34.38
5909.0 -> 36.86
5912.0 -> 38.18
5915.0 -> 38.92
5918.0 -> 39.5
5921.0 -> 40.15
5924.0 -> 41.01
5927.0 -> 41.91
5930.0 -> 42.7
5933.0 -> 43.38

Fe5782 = 0.3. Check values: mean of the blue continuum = 49.1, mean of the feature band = 49.8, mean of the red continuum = 51.9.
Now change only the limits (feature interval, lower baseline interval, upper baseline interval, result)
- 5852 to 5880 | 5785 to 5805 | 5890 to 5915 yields -4.3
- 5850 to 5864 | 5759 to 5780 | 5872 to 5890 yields -3.4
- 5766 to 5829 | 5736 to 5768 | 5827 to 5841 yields -0.3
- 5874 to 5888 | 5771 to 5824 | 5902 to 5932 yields 3.4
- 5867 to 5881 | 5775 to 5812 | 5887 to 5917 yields -2.2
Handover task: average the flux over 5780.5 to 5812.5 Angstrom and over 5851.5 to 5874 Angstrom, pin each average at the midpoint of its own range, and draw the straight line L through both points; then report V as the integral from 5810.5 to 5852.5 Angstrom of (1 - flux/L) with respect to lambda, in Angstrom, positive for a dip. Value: -2.6 Angstrom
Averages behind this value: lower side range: 50.9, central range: 49.6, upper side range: 43.1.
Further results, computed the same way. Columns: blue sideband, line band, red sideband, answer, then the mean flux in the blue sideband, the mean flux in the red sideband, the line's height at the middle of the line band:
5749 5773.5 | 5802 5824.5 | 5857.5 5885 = -3.0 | 49.1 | 39.1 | 44.4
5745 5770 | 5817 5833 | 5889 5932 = -2.8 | 49.2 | 33.2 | 42.2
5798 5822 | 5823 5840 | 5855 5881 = -1.1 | 50.8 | 41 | 47.2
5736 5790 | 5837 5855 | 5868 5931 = -4.1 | 49.1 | 33.4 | 39.6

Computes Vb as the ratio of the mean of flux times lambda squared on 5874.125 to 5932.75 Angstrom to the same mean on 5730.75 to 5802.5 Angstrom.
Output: 0.7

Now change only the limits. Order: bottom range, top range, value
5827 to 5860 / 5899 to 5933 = 0.80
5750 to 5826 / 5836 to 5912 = 0.76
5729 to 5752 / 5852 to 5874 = 0.92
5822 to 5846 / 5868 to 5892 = 0.66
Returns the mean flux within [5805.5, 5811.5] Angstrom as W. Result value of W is 51.6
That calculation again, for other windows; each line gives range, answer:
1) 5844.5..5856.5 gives 47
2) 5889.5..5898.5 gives 18.7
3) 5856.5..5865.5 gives 42.5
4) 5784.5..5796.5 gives 50.3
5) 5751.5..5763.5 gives 49.1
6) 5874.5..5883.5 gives 34.9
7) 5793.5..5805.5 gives 51.9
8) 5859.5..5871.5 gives 42.8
